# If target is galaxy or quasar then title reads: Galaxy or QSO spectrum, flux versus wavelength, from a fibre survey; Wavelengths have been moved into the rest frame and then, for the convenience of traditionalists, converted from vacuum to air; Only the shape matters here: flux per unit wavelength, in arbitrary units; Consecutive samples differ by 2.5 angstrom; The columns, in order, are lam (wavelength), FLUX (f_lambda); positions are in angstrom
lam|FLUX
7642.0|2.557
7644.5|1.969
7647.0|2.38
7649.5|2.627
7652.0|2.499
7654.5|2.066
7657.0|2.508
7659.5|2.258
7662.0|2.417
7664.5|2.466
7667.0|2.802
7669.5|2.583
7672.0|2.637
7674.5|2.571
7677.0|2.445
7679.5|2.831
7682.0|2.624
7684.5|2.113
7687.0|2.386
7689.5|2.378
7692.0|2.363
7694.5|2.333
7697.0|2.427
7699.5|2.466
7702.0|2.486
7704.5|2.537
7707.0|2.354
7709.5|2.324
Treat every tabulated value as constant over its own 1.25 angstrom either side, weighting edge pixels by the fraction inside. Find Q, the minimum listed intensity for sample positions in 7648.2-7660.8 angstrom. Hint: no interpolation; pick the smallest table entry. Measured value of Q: 2.066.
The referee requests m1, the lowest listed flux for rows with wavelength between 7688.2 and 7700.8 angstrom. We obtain 2.333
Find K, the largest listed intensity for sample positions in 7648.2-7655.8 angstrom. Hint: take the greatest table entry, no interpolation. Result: 2.627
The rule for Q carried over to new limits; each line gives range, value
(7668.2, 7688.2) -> 2.113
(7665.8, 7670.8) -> 2.583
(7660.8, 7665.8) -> 2.417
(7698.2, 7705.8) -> 2.466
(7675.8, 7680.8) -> 2.445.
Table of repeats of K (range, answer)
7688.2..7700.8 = 2.466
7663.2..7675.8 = 2.802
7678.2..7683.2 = 2.831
